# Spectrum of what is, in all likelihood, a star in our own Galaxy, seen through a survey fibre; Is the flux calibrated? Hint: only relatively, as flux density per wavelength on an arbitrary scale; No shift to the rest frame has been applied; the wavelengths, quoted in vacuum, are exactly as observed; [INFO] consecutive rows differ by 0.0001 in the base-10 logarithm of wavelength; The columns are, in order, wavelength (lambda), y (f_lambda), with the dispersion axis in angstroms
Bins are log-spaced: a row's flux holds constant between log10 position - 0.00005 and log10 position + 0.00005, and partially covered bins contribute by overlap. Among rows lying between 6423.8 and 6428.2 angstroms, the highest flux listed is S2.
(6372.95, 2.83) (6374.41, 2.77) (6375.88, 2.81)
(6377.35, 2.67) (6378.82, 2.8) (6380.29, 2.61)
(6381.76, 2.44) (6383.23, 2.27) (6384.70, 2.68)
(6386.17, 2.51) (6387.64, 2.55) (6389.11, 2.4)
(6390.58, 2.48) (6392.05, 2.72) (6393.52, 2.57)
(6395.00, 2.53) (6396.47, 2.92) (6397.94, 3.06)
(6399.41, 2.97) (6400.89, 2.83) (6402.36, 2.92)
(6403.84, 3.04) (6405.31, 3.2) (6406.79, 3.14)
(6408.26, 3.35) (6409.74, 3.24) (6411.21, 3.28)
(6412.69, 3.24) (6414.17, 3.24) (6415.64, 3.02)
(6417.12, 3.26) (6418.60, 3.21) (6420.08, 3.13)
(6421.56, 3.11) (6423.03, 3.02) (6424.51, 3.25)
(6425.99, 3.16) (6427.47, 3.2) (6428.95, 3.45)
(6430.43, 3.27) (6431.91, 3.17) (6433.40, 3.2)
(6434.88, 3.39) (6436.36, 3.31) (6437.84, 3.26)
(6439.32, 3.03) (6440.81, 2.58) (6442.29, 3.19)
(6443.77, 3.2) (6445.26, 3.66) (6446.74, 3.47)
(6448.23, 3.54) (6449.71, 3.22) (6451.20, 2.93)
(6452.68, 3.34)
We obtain 3.25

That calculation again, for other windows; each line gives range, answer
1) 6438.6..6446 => 3.66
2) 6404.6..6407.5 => 3.2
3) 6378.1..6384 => 2.8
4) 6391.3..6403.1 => 3.06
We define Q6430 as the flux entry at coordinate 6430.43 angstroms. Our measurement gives 3.27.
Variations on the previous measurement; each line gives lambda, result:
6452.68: 3.34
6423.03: 3.02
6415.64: 3.02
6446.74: 3.47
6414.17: 3.24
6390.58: 2.48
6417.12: 3.26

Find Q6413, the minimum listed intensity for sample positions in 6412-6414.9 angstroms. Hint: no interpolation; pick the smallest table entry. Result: 3.24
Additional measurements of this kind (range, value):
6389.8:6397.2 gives 2.48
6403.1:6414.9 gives 3.04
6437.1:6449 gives 2.58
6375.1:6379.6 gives 2.67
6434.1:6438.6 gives 3.26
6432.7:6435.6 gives 3.2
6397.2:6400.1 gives 2.97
